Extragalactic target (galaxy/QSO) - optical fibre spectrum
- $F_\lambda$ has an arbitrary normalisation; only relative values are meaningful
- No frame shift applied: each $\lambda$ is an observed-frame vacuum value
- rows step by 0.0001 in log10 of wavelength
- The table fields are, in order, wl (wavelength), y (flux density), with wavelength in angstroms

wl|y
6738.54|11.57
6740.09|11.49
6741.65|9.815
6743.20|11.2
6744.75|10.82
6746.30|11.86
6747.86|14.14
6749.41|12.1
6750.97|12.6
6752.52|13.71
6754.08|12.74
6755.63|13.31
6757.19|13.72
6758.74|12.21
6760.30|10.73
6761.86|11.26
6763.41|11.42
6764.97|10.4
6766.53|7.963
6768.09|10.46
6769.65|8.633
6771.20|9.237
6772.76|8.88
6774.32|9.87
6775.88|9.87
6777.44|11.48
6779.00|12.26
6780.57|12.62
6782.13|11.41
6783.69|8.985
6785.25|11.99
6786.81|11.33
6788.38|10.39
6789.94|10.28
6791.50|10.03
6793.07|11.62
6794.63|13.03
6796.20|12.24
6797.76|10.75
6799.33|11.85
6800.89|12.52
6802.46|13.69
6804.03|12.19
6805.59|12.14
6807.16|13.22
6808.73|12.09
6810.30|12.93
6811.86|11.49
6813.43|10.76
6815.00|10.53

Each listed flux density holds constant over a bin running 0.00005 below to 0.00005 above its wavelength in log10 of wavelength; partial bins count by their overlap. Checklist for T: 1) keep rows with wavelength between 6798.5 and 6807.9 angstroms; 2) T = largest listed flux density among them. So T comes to 13.69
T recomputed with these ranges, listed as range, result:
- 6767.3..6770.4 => 10.46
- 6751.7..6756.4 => 13.71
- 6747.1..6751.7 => 14.14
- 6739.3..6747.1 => 11.86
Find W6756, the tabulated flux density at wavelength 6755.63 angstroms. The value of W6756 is 13.31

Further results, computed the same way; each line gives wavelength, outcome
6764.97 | 10.4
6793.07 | 11.62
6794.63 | 13.03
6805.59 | 12.14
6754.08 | 12.74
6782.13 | 11.41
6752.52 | 13.71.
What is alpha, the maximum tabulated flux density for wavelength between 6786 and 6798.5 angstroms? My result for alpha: 13.03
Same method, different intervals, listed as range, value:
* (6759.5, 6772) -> 11.42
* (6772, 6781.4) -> 12.62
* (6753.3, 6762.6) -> 13.72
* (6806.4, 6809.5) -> 13.22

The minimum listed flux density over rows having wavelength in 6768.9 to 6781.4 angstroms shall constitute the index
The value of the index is 8.633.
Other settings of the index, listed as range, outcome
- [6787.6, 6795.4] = 10.03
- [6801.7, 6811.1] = 12.09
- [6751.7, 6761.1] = 10.73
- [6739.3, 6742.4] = 9.815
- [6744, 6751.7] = 10.82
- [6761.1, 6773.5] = 7.963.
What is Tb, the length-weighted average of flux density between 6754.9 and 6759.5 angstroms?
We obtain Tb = 13.1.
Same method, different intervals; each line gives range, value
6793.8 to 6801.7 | 12.1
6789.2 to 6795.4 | 11.2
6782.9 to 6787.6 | 10.8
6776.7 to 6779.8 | 11.8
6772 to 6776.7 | 9.56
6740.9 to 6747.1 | 10.9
